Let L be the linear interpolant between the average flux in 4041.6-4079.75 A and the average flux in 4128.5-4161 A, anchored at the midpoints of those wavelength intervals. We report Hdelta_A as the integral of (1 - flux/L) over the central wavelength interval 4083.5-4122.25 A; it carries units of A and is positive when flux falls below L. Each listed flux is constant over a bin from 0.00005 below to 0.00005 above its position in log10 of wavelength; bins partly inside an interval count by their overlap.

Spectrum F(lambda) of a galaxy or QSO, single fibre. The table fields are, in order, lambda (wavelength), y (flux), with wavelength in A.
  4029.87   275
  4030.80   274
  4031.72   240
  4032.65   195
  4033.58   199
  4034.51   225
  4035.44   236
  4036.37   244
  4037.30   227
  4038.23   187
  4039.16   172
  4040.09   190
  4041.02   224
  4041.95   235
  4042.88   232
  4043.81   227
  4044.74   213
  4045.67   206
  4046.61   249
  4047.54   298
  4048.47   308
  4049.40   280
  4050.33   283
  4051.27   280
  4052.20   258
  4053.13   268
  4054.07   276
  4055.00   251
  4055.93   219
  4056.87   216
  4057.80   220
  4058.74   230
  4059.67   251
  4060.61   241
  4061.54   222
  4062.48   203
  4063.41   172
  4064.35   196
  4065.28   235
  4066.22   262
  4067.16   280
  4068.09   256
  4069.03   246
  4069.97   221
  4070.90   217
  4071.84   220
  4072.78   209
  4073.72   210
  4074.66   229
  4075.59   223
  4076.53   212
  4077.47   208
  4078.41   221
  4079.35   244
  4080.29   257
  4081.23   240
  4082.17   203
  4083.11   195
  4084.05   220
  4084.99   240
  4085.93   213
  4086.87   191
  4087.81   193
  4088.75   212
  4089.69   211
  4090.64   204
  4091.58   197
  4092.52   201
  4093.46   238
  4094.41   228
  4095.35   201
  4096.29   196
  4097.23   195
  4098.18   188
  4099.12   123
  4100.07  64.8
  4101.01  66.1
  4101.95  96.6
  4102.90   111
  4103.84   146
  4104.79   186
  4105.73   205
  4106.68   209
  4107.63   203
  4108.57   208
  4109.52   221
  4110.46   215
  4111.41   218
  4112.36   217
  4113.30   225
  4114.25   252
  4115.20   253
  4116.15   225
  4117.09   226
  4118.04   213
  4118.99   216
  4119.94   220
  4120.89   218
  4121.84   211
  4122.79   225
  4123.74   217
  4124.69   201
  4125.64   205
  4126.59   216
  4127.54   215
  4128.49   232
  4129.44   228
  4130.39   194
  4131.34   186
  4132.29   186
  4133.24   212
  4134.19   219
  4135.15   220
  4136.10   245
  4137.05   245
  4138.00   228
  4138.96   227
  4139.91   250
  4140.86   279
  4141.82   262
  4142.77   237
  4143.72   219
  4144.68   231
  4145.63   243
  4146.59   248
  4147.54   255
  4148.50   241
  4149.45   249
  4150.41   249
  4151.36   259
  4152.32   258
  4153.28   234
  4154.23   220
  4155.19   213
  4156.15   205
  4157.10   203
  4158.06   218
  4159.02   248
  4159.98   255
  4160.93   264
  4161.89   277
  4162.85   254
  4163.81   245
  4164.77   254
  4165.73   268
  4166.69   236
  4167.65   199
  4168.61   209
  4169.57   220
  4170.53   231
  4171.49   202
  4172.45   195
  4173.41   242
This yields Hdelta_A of 6.3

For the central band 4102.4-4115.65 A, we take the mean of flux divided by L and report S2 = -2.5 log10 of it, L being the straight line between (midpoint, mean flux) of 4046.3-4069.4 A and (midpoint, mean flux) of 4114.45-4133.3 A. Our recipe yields 0.09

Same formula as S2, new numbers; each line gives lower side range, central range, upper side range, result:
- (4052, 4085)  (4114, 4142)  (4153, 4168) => 0.05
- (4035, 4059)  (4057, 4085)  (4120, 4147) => 0.05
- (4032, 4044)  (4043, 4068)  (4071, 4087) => -0.13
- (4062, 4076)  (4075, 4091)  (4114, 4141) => 0.04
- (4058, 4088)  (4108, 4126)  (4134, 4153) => 0.07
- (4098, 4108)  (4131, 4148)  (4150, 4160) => -0.14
